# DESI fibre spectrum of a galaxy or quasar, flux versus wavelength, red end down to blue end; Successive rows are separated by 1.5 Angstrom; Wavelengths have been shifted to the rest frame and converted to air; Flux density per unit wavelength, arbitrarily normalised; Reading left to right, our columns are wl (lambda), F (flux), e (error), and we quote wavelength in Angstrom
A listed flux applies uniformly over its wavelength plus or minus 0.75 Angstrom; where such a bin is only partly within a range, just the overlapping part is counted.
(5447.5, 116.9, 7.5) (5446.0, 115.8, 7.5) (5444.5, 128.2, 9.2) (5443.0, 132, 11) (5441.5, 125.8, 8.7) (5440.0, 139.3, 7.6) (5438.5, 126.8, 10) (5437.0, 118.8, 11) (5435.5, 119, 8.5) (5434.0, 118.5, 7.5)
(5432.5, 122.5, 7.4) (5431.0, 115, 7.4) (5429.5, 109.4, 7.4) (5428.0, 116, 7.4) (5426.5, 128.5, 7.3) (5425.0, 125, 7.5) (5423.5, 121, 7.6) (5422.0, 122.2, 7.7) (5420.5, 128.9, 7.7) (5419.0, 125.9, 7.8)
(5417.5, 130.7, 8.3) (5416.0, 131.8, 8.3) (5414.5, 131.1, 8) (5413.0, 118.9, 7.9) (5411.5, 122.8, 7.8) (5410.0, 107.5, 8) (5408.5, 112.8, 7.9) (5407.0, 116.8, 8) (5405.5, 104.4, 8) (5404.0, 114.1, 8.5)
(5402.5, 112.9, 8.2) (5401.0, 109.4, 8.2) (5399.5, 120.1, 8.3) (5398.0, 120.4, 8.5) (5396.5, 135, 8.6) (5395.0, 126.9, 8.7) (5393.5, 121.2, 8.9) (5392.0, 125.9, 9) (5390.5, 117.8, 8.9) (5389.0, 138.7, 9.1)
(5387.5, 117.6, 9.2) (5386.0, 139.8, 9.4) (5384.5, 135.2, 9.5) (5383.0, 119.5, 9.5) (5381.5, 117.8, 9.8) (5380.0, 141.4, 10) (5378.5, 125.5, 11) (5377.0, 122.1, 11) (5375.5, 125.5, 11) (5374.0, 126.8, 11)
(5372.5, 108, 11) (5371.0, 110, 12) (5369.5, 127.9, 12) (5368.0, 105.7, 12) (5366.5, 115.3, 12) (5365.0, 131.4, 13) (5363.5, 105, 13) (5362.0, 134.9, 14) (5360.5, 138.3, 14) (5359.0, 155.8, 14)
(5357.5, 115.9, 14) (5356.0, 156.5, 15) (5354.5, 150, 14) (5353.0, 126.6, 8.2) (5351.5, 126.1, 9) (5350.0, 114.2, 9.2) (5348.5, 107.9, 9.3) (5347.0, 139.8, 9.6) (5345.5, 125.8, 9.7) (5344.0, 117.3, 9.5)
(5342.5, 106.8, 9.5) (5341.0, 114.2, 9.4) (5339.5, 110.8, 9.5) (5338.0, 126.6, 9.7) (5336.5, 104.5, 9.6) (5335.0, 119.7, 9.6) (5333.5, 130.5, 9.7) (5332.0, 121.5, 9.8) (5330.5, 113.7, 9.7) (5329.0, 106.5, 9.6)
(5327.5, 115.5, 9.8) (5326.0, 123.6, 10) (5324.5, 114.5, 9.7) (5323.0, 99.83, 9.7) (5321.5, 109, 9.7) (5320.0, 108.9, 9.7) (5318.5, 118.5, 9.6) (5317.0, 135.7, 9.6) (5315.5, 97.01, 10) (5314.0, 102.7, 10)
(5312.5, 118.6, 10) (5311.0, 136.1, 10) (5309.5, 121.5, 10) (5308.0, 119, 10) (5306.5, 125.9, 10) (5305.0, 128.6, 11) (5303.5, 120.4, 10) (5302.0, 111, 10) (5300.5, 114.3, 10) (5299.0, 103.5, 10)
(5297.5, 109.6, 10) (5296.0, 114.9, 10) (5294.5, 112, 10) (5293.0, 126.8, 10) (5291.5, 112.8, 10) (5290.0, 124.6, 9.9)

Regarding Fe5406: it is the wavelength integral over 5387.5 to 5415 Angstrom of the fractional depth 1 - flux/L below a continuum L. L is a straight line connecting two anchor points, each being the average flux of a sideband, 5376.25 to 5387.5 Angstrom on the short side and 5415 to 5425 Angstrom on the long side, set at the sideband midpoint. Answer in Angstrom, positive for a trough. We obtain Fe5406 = 1.7 Angstrom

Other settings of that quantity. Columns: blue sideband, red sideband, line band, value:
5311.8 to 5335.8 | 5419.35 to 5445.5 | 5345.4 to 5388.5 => -3.1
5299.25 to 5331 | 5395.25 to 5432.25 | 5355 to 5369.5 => -1.4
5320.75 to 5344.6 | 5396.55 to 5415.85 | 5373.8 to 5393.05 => -1.8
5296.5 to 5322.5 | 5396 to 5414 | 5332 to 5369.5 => -2.6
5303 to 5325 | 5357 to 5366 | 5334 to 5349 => 0.8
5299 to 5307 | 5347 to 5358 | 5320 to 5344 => 2.0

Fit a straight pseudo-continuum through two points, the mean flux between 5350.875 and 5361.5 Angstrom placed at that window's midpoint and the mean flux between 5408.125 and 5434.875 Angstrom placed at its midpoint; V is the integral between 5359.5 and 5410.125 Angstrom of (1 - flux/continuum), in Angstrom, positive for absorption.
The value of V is 3.6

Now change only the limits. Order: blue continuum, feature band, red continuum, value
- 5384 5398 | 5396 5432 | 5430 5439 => 1.1 Angstrom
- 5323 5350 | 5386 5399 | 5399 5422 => -0.8 Angstrom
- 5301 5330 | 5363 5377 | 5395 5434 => 0.1 Angstrom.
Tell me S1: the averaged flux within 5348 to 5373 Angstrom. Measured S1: 126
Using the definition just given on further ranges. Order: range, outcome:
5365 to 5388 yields 123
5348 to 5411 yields 124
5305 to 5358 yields 120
